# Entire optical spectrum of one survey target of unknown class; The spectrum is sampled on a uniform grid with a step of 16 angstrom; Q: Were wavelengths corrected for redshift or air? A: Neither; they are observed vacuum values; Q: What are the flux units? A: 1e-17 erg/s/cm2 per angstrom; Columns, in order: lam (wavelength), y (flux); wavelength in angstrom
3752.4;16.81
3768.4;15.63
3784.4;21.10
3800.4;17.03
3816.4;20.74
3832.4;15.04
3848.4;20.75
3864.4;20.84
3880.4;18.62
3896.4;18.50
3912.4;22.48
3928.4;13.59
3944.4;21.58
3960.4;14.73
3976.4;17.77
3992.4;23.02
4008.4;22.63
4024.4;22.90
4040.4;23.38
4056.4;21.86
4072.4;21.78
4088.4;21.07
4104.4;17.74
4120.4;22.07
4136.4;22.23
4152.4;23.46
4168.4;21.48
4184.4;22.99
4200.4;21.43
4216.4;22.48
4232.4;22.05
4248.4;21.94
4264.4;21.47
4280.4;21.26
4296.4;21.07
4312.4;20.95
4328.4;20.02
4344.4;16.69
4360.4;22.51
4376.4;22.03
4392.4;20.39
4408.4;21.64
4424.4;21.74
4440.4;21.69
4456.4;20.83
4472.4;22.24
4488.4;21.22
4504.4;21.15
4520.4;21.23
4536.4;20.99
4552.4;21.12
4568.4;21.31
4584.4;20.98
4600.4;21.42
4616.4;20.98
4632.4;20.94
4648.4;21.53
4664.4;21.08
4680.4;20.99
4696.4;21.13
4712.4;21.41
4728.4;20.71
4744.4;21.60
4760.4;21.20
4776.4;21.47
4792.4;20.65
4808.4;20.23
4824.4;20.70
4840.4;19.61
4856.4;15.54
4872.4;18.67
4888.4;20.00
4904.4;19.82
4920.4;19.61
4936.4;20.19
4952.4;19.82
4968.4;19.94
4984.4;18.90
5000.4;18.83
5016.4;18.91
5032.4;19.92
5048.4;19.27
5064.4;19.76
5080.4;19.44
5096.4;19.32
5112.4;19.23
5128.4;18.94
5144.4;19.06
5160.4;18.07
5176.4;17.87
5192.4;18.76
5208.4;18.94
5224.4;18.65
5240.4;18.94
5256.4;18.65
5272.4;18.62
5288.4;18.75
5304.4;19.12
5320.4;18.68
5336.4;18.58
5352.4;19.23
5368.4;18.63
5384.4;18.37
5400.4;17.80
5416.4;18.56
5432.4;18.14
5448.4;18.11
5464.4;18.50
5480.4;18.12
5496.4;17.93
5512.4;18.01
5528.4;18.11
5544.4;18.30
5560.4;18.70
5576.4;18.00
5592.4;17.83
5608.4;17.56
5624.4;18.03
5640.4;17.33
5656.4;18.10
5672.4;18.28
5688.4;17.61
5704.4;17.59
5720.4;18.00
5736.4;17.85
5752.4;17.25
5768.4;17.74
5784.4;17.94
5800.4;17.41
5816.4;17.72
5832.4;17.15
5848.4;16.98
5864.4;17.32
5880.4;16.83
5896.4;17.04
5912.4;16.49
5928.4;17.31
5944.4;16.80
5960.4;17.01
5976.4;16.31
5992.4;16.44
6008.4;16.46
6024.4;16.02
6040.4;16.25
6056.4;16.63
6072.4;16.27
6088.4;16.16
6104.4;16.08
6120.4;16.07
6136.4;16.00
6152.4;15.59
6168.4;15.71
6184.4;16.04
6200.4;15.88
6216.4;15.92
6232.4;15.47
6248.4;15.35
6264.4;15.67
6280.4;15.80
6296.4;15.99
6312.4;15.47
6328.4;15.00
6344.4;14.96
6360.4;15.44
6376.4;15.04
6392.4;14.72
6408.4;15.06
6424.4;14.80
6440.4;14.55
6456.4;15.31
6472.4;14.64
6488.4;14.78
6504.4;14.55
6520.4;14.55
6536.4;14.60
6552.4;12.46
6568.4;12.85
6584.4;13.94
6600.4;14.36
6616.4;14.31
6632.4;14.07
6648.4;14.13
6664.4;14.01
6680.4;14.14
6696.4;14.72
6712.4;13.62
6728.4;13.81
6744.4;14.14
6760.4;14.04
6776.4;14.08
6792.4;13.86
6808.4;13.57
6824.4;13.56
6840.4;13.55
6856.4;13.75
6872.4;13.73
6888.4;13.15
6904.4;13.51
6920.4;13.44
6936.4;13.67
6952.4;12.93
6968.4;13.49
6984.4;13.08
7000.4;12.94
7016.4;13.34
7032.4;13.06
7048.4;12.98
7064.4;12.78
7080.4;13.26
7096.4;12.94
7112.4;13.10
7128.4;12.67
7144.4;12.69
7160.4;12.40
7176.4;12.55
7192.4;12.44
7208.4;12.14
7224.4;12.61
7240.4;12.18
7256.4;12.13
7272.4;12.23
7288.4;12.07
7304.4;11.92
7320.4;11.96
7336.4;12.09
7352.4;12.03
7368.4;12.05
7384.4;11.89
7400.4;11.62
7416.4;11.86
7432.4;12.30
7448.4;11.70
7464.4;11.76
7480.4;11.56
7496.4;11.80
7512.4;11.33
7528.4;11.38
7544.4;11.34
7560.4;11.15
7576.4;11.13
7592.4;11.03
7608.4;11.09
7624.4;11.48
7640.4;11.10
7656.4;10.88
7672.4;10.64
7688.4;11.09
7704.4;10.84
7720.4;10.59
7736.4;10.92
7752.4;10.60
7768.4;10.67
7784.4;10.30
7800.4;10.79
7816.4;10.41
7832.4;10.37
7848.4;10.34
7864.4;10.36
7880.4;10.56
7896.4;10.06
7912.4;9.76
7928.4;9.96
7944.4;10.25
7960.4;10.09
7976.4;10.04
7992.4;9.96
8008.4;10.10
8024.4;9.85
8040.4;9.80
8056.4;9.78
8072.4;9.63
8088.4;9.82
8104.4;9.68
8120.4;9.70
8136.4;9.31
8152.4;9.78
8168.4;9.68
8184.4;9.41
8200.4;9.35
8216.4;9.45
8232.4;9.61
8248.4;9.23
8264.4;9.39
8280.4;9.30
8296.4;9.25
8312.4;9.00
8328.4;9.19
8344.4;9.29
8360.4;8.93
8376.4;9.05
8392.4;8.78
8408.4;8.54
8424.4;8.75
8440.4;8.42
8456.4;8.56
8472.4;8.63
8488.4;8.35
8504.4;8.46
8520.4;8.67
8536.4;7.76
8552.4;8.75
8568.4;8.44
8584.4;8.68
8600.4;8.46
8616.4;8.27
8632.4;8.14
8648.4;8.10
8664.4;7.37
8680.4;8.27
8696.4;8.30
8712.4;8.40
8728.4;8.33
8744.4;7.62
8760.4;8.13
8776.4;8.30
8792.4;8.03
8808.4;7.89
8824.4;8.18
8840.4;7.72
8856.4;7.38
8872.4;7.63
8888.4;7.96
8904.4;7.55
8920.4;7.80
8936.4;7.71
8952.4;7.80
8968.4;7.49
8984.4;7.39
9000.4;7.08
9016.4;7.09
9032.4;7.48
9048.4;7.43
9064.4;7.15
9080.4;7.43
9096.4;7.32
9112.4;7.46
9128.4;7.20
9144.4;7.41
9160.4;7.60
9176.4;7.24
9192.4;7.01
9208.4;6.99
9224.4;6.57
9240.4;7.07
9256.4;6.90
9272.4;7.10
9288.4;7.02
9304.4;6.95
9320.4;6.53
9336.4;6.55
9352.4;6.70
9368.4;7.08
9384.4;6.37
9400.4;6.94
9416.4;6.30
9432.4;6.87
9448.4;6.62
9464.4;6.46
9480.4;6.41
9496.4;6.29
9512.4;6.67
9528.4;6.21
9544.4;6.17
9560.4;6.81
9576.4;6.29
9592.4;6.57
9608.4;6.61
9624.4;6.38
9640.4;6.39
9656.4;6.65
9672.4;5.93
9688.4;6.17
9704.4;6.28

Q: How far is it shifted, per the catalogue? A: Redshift 0.00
